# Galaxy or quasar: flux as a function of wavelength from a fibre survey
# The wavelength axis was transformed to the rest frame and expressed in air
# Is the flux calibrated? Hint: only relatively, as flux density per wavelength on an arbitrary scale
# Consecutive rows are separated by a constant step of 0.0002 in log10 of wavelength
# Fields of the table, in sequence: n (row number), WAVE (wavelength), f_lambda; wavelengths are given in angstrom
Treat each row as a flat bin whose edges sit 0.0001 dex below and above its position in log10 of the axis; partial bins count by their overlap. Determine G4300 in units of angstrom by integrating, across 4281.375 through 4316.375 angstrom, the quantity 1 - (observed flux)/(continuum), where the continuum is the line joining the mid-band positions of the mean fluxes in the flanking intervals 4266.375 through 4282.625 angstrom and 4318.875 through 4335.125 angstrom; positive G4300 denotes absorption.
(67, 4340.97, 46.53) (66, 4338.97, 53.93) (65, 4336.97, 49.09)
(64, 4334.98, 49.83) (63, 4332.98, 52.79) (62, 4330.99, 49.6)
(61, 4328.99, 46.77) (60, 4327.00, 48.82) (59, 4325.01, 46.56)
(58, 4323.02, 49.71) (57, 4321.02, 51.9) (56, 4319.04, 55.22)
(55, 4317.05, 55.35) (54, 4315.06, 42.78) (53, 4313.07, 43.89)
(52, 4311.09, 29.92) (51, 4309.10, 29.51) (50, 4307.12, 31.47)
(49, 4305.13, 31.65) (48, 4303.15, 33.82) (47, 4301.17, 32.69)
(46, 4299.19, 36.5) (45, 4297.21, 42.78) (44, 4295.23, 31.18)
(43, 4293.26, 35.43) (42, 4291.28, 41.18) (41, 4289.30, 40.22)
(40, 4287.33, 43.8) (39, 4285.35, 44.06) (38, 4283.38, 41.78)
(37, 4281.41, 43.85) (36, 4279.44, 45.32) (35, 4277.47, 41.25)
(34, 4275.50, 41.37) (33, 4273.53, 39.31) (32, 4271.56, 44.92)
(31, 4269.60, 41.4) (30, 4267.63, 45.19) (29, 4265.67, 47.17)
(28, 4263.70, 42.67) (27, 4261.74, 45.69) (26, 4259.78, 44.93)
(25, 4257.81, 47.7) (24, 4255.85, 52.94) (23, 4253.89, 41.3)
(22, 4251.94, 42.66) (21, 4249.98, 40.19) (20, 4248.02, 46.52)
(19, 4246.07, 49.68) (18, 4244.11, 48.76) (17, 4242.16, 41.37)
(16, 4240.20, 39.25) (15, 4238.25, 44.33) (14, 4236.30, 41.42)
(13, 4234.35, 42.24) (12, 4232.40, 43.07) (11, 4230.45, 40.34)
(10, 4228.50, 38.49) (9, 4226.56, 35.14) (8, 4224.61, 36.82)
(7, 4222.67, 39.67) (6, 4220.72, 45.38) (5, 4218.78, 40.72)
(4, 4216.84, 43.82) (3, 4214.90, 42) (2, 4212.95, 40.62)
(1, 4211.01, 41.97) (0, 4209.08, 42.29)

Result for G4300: 6.4 angstrom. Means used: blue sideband 42.9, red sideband 49.9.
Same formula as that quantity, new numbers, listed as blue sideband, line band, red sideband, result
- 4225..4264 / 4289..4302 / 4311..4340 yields 2.7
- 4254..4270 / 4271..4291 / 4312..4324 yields 2.0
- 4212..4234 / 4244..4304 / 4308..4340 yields 2.0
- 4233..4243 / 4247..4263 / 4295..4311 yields -2.3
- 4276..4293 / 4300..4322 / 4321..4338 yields 3.2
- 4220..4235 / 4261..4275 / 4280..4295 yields -1.0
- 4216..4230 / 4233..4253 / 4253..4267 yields -0.2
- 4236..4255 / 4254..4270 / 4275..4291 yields -1.0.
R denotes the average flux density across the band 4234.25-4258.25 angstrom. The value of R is 44.5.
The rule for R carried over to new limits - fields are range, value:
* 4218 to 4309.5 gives 41.3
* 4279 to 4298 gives 40.8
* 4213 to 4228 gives 40.4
